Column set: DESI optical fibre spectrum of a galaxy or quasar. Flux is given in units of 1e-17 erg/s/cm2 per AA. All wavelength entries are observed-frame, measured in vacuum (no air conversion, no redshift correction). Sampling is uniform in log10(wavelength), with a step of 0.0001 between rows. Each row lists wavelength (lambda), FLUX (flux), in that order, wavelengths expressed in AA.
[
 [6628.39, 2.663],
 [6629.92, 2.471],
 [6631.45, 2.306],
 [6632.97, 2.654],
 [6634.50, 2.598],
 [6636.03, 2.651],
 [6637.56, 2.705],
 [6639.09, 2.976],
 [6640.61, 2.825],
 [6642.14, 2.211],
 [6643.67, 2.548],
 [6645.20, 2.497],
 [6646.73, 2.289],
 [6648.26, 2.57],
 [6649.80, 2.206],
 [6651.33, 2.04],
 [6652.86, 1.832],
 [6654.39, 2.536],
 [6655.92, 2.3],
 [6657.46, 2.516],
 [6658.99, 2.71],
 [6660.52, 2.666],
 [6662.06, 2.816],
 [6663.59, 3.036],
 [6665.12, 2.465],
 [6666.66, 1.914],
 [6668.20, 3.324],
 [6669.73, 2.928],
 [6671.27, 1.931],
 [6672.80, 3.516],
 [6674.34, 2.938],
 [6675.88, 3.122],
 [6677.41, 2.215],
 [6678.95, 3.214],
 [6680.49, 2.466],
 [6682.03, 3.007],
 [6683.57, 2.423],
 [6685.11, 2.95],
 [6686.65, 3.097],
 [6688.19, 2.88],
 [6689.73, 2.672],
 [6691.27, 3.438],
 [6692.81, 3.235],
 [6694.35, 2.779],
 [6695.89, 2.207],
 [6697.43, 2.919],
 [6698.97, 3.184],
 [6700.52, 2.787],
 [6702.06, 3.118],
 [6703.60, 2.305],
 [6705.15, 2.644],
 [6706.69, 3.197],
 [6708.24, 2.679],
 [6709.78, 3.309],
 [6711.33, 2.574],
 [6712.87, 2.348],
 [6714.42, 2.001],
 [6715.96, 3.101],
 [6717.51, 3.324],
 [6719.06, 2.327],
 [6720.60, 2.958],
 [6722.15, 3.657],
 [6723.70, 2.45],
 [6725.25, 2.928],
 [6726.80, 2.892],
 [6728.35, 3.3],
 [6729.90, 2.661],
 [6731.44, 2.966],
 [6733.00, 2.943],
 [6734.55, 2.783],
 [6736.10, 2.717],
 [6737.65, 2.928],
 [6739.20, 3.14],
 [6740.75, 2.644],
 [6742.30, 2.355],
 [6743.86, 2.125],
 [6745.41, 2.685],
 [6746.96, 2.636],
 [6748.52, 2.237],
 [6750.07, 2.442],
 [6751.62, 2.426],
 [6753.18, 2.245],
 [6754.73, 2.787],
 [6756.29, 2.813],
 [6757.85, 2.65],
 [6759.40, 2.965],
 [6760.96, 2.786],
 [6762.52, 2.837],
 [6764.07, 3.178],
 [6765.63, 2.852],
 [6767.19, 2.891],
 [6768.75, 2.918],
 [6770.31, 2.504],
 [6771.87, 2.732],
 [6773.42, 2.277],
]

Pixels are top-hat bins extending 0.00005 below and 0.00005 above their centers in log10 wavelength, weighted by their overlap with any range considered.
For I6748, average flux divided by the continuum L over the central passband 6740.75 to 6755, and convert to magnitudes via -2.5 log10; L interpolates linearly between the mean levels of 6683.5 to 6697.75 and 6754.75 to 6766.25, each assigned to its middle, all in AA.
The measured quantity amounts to 0.18 mag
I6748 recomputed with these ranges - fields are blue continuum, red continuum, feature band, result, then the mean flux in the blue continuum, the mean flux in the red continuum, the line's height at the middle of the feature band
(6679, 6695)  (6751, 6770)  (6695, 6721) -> 0.04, 2.91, 2.77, 2.87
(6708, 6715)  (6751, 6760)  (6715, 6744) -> -0.10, 2.59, 2.64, 2.61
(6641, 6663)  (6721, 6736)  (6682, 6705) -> -0.06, 2.42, 2.94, 2.7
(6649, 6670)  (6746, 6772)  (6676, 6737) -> -0.10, 2.51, 2.7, 2.6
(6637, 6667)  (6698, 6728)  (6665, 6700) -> -0.06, 2.49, 2.84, 2.66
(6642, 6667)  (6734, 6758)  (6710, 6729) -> -0.11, 2.43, 2.6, 2.55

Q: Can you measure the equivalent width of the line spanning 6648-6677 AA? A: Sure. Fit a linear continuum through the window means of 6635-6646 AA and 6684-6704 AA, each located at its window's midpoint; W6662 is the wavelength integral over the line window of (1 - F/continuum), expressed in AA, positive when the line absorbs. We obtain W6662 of 1.6 AA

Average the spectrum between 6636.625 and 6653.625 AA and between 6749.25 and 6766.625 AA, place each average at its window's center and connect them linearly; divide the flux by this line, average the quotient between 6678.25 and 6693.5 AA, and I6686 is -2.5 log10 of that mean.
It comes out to -0.158 mag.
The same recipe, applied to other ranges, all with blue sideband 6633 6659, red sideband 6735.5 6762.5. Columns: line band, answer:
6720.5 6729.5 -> -0.166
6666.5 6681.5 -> -0.116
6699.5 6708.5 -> -0.099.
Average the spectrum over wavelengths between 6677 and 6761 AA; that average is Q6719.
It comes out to 2.77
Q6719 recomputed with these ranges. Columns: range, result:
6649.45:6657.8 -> 2.23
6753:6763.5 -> 2.76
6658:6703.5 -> 2.82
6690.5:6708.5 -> 2.88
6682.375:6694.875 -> 2.94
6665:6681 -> 2.74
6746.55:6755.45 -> 2.45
